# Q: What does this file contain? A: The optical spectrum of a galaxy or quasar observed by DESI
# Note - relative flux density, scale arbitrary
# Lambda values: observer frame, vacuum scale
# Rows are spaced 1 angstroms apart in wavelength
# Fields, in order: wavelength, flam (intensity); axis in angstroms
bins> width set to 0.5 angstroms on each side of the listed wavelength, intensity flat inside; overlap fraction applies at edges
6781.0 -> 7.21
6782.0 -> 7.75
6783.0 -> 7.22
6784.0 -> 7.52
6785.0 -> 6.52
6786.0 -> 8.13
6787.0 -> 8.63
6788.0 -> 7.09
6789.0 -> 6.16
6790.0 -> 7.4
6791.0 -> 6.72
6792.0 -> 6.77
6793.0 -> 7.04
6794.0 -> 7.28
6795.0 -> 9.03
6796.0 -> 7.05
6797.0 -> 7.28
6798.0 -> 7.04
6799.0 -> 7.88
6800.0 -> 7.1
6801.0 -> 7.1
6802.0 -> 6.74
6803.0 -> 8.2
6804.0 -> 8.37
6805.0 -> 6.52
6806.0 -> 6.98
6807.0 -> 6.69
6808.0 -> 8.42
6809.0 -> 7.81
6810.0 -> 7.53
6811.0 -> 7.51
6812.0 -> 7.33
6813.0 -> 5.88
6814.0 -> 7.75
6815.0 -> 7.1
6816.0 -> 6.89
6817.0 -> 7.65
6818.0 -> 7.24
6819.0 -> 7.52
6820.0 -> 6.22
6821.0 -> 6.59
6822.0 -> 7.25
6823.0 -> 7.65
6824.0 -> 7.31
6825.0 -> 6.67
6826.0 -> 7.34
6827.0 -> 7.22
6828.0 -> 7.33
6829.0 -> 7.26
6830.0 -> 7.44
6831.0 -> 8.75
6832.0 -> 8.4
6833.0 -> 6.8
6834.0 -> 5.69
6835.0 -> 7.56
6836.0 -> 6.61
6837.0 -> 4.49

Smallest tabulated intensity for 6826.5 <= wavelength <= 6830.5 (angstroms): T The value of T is 7.22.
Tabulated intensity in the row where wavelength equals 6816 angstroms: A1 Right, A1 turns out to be 6.89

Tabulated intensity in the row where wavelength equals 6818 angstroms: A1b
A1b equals 7.24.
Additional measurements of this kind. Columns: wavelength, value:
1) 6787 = 8.63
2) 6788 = 7.09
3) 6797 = 7.28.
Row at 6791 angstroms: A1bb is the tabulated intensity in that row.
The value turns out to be 6.72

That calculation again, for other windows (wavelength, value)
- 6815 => 7.1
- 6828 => 7.33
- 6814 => 7.75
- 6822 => 7.25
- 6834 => 5.69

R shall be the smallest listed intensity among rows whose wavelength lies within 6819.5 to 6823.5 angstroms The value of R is 6.22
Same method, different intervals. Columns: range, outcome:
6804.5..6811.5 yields 6.52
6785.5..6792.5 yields 6.16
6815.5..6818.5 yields 6.89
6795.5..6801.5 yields 7.04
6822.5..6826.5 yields 6.67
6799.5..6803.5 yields 6.74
